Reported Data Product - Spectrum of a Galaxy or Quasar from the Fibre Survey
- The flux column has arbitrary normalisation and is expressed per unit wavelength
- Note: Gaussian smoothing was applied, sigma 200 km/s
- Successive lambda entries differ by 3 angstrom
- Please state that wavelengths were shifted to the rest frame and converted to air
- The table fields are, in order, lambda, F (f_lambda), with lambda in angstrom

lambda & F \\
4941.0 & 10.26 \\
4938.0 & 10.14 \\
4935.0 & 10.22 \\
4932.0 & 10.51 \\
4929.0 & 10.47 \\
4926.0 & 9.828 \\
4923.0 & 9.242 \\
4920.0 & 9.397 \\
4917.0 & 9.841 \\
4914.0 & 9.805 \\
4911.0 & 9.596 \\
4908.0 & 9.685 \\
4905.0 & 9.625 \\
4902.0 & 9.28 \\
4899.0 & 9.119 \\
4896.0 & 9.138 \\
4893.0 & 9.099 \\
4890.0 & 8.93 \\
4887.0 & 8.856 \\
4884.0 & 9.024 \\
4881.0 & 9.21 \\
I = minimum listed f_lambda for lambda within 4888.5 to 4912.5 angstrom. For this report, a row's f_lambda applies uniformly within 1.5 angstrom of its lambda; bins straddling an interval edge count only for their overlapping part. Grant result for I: 8.93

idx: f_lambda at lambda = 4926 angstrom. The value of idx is 9.828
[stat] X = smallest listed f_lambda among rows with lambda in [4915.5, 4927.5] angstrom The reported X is 9.242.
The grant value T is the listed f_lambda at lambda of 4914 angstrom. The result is 9.805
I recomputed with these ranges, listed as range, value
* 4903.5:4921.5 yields 9.397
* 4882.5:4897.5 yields 8.856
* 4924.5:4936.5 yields 9.828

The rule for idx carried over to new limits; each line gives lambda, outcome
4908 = 9.685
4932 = 10.51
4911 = 9.596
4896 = 9.138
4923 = 9.242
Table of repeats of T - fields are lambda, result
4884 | 9.024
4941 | 10.26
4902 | 9.28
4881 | 9.21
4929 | 10.47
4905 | 9.625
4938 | 10.14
